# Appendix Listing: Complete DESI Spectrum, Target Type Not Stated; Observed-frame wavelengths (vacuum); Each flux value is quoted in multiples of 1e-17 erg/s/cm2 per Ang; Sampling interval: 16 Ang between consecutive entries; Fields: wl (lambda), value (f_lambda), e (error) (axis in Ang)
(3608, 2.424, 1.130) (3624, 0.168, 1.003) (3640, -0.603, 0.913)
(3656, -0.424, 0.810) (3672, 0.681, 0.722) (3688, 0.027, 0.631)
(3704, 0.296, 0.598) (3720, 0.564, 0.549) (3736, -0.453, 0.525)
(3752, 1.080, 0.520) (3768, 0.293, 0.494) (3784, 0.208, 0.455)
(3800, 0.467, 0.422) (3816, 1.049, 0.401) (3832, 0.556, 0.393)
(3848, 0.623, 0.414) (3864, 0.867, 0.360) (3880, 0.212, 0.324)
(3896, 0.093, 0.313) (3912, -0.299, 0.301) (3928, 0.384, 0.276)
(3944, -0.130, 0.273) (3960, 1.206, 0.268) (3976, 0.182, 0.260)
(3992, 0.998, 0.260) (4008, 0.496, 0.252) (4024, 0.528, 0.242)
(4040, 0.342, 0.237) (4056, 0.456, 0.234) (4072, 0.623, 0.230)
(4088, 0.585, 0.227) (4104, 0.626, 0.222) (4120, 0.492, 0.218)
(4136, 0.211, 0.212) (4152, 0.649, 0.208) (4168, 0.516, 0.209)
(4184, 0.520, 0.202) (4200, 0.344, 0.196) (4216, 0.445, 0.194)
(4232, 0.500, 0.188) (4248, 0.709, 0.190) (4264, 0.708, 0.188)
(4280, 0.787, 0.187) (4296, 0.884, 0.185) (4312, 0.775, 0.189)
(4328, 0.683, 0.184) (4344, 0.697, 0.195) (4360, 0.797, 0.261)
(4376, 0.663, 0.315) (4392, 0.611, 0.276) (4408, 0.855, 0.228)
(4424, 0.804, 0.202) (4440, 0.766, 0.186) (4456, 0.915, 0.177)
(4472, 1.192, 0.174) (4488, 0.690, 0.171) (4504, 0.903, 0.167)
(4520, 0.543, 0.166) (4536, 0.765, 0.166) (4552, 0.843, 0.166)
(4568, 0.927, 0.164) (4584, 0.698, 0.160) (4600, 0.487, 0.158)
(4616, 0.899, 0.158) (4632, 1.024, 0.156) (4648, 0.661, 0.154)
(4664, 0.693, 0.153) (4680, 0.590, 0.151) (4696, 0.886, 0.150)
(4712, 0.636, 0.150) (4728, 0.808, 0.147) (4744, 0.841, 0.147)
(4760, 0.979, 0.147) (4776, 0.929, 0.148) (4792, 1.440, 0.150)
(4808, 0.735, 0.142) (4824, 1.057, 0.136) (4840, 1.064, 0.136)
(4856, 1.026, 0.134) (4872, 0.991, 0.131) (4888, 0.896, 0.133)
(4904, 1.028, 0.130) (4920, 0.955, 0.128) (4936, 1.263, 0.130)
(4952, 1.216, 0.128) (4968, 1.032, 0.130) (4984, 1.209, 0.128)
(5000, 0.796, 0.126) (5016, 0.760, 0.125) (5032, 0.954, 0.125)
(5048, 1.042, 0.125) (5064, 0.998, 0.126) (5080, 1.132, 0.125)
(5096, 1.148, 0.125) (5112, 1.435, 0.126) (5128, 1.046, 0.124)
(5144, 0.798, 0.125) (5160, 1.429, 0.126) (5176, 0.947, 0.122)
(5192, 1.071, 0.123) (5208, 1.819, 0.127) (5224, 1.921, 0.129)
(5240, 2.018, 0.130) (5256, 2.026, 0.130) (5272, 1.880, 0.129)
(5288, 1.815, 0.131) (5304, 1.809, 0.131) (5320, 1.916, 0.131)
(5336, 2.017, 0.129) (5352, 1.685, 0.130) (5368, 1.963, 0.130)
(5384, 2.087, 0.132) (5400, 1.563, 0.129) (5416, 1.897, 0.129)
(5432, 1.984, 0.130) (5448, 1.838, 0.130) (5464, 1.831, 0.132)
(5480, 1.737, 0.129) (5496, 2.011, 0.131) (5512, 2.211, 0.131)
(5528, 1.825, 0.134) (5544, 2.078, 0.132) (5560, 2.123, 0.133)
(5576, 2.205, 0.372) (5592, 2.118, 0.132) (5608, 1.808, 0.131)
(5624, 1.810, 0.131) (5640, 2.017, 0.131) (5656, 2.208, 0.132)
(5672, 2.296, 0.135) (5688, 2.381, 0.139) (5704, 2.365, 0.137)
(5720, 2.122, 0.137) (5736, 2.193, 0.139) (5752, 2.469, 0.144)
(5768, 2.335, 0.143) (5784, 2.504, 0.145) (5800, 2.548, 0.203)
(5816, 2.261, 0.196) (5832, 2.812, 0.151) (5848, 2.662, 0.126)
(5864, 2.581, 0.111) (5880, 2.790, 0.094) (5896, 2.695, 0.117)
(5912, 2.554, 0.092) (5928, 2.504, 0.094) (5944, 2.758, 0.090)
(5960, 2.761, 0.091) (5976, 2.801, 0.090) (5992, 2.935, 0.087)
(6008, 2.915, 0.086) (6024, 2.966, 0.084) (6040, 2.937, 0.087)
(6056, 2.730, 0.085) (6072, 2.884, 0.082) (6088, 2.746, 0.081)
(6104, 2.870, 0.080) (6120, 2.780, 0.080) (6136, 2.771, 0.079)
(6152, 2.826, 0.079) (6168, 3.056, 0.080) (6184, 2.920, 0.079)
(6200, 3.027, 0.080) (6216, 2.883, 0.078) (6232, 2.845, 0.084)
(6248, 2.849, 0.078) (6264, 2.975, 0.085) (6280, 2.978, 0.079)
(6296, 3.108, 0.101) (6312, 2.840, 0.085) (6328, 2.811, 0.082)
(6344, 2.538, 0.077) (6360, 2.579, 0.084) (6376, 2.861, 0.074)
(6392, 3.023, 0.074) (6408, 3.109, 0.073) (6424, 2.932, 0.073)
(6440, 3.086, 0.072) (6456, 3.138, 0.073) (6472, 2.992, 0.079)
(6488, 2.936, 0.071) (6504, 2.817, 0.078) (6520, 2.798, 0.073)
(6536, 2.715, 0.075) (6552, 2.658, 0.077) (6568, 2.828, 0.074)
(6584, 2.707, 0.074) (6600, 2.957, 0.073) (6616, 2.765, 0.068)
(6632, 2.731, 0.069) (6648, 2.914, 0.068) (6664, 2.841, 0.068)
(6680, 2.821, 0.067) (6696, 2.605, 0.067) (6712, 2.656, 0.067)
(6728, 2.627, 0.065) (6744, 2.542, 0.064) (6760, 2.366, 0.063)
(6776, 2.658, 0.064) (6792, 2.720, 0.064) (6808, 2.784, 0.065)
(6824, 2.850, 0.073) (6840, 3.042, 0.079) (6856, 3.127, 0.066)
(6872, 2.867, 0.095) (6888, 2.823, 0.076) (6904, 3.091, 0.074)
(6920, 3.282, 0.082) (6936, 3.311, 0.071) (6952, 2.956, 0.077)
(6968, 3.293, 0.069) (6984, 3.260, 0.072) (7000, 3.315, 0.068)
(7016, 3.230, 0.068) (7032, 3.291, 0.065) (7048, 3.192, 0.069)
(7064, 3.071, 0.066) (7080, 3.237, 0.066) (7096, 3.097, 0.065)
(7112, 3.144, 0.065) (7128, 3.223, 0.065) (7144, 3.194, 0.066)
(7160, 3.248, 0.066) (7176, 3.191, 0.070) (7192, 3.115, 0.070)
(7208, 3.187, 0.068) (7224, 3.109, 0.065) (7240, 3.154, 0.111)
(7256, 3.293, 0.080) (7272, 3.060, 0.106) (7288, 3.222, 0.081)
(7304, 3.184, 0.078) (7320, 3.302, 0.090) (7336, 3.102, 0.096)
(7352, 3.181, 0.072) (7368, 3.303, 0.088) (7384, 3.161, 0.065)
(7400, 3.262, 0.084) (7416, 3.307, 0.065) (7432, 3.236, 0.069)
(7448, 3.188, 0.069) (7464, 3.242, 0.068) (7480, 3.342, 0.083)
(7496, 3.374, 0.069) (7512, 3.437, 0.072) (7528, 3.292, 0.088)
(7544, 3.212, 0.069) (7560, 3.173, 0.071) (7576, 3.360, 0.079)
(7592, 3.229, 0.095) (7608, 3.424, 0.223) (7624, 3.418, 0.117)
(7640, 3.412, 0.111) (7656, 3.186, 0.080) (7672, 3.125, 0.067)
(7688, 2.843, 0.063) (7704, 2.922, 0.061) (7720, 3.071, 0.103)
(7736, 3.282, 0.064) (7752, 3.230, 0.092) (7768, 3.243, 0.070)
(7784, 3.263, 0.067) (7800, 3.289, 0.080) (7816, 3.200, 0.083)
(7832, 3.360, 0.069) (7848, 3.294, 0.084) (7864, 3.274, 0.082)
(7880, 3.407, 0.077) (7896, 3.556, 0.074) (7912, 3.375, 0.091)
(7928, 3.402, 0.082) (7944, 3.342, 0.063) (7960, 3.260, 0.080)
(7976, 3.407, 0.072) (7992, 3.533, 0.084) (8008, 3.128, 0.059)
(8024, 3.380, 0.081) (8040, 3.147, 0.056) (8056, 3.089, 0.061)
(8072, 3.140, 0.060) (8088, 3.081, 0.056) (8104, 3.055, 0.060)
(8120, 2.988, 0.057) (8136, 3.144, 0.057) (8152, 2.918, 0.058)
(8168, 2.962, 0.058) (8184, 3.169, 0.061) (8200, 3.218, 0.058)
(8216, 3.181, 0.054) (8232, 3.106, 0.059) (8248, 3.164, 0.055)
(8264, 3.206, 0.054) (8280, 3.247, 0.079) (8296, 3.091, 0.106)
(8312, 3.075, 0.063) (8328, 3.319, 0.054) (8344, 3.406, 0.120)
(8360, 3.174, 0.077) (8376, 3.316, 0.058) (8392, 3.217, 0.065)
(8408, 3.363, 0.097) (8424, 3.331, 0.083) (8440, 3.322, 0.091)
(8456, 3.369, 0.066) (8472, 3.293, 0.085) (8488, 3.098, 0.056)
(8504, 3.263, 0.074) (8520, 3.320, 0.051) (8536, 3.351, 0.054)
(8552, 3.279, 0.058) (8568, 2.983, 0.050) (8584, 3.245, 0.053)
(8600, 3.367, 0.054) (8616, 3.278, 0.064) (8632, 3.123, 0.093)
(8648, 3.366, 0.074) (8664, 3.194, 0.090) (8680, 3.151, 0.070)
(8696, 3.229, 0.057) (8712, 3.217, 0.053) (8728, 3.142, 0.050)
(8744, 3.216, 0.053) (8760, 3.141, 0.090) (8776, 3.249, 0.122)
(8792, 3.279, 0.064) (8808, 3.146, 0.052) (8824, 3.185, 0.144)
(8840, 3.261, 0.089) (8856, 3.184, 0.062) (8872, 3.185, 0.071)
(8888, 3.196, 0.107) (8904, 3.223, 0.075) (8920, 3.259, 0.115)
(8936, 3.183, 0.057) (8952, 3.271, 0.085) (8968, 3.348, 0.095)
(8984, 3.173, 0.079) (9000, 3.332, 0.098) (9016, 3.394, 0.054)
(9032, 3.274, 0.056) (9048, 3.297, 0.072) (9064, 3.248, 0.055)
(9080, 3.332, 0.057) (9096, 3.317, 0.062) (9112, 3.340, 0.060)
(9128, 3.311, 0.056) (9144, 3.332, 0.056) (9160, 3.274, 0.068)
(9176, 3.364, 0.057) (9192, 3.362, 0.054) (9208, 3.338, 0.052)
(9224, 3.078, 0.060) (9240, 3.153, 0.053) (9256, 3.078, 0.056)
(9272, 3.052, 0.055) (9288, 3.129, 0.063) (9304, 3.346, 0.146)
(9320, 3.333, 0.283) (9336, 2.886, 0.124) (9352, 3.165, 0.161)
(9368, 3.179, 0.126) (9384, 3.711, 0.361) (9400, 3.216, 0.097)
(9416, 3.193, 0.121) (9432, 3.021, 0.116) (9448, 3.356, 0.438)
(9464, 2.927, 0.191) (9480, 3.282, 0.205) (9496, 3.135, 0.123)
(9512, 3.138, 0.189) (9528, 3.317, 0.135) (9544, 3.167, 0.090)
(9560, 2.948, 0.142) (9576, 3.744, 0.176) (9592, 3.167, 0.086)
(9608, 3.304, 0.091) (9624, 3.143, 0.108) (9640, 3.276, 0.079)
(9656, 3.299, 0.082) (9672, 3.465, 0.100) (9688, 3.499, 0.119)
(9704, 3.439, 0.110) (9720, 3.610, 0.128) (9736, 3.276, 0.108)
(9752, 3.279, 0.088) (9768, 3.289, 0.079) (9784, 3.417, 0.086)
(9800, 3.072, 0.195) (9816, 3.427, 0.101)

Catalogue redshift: 0.305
